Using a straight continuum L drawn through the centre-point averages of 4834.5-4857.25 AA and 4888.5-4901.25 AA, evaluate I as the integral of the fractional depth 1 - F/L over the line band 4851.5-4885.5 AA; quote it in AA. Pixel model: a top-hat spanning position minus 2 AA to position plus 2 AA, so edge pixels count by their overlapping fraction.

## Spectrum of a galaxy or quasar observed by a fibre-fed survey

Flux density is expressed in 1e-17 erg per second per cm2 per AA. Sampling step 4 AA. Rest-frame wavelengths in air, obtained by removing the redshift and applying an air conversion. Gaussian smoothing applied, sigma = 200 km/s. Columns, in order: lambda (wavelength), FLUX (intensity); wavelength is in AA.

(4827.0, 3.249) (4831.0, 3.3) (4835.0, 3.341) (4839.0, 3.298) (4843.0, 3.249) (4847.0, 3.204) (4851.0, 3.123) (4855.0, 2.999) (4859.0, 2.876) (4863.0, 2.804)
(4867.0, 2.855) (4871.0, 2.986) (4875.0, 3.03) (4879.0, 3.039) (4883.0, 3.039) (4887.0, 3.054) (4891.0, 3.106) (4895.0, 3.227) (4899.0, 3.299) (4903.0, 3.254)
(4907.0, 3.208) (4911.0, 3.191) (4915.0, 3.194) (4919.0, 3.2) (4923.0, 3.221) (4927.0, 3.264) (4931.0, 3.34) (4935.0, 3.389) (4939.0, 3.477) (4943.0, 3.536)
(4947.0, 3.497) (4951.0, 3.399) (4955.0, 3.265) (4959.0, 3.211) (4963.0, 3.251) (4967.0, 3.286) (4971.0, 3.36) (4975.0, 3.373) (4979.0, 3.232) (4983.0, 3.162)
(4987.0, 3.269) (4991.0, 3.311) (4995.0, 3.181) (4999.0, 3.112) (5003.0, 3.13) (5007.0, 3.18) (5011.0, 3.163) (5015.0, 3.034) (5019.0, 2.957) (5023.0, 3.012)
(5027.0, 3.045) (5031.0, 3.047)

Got 2.5 AA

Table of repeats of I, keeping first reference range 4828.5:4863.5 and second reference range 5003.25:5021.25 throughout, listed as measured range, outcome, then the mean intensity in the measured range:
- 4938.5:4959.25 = -1.98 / 3.41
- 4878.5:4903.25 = -0.10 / 3.14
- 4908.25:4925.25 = -0.44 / 3.2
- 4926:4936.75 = -0.76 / 3.34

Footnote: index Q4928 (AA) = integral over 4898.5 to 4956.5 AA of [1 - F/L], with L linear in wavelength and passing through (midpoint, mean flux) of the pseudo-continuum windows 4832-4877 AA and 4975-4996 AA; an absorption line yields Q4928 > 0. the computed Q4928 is -2.7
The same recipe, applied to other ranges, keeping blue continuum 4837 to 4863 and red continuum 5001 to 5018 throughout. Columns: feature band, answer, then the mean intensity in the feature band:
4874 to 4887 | 0.27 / 3.04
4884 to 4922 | -1.02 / 3.19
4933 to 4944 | -1.24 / 3.46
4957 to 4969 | -0.53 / 3.25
